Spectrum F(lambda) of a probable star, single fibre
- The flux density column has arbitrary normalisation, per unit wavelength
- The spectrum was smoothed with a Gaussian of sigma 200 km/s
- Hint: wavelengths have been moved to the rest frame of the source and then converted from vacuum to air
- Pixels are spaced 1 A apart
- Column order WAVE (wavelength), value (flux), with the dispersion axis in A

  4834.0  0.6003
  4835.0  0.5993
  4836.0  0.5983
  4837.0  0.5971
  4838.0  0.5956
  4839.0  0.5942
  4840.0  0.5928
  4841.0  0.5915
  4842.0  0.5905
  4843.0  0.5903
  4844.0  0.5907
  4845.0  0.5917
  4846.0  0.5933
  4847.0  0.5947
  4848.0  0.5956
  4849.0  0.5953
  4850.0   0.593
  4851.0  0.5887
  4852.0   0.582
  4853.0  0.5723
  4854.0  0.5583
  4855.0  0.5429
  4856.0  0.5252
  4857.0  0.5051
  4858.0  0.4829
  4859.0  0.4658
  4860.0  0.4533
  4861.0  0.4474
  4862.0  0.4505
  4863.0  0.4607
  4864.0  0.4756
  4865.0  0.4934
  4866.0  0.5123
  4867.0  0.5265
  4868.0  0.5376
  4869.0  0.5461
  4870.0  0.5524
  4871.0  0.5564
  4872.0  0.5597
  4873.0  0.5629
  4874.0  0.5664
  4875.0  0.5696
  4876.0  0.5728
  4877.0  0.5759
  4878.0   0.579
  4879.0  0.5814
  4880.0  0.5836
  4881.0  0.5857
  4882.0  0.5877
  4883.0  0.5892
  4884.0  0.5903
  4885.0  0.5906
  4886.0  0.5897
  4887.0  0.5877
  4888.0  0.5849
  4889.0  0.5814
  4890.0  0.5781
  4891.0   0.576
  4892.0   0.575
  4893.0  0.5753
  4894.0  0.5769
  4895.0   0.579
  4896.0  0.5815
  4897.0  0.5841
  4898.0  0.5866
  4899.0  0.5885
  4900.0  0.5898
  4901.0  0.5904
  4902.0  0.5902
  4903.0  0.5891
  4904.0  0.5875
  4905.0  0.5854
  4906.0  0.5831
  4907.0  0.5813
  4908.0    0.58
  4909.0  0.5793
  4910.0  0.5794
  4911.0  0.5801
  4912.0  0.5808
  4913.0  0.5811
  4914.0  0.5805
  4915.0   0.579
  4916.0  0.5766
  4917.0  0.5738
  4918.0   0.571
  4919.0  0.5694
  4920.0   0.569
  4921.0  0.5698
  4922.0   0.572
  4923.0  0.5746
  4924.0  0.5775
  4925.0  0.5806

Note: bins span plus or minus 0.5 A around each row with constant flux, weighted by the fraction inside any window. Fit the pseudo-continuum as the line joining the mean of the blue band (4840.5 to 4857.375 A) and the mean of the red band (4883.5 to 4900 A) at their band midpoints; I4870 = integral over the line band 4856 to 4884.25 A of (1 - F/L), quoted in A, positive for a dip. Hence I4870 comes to 2.2 A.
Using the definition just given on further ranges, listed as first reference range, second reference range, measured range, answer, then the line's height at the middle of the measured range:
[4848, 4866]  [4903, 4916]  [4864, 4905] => -1.5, 0.552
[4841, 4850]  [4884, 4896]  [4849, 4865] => 2.0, 0.59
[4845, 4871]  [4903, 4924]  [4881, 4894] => -0.6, 0.556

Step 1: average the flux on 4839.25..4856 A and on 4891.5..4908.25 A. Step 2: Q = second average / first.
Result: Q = 1.00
